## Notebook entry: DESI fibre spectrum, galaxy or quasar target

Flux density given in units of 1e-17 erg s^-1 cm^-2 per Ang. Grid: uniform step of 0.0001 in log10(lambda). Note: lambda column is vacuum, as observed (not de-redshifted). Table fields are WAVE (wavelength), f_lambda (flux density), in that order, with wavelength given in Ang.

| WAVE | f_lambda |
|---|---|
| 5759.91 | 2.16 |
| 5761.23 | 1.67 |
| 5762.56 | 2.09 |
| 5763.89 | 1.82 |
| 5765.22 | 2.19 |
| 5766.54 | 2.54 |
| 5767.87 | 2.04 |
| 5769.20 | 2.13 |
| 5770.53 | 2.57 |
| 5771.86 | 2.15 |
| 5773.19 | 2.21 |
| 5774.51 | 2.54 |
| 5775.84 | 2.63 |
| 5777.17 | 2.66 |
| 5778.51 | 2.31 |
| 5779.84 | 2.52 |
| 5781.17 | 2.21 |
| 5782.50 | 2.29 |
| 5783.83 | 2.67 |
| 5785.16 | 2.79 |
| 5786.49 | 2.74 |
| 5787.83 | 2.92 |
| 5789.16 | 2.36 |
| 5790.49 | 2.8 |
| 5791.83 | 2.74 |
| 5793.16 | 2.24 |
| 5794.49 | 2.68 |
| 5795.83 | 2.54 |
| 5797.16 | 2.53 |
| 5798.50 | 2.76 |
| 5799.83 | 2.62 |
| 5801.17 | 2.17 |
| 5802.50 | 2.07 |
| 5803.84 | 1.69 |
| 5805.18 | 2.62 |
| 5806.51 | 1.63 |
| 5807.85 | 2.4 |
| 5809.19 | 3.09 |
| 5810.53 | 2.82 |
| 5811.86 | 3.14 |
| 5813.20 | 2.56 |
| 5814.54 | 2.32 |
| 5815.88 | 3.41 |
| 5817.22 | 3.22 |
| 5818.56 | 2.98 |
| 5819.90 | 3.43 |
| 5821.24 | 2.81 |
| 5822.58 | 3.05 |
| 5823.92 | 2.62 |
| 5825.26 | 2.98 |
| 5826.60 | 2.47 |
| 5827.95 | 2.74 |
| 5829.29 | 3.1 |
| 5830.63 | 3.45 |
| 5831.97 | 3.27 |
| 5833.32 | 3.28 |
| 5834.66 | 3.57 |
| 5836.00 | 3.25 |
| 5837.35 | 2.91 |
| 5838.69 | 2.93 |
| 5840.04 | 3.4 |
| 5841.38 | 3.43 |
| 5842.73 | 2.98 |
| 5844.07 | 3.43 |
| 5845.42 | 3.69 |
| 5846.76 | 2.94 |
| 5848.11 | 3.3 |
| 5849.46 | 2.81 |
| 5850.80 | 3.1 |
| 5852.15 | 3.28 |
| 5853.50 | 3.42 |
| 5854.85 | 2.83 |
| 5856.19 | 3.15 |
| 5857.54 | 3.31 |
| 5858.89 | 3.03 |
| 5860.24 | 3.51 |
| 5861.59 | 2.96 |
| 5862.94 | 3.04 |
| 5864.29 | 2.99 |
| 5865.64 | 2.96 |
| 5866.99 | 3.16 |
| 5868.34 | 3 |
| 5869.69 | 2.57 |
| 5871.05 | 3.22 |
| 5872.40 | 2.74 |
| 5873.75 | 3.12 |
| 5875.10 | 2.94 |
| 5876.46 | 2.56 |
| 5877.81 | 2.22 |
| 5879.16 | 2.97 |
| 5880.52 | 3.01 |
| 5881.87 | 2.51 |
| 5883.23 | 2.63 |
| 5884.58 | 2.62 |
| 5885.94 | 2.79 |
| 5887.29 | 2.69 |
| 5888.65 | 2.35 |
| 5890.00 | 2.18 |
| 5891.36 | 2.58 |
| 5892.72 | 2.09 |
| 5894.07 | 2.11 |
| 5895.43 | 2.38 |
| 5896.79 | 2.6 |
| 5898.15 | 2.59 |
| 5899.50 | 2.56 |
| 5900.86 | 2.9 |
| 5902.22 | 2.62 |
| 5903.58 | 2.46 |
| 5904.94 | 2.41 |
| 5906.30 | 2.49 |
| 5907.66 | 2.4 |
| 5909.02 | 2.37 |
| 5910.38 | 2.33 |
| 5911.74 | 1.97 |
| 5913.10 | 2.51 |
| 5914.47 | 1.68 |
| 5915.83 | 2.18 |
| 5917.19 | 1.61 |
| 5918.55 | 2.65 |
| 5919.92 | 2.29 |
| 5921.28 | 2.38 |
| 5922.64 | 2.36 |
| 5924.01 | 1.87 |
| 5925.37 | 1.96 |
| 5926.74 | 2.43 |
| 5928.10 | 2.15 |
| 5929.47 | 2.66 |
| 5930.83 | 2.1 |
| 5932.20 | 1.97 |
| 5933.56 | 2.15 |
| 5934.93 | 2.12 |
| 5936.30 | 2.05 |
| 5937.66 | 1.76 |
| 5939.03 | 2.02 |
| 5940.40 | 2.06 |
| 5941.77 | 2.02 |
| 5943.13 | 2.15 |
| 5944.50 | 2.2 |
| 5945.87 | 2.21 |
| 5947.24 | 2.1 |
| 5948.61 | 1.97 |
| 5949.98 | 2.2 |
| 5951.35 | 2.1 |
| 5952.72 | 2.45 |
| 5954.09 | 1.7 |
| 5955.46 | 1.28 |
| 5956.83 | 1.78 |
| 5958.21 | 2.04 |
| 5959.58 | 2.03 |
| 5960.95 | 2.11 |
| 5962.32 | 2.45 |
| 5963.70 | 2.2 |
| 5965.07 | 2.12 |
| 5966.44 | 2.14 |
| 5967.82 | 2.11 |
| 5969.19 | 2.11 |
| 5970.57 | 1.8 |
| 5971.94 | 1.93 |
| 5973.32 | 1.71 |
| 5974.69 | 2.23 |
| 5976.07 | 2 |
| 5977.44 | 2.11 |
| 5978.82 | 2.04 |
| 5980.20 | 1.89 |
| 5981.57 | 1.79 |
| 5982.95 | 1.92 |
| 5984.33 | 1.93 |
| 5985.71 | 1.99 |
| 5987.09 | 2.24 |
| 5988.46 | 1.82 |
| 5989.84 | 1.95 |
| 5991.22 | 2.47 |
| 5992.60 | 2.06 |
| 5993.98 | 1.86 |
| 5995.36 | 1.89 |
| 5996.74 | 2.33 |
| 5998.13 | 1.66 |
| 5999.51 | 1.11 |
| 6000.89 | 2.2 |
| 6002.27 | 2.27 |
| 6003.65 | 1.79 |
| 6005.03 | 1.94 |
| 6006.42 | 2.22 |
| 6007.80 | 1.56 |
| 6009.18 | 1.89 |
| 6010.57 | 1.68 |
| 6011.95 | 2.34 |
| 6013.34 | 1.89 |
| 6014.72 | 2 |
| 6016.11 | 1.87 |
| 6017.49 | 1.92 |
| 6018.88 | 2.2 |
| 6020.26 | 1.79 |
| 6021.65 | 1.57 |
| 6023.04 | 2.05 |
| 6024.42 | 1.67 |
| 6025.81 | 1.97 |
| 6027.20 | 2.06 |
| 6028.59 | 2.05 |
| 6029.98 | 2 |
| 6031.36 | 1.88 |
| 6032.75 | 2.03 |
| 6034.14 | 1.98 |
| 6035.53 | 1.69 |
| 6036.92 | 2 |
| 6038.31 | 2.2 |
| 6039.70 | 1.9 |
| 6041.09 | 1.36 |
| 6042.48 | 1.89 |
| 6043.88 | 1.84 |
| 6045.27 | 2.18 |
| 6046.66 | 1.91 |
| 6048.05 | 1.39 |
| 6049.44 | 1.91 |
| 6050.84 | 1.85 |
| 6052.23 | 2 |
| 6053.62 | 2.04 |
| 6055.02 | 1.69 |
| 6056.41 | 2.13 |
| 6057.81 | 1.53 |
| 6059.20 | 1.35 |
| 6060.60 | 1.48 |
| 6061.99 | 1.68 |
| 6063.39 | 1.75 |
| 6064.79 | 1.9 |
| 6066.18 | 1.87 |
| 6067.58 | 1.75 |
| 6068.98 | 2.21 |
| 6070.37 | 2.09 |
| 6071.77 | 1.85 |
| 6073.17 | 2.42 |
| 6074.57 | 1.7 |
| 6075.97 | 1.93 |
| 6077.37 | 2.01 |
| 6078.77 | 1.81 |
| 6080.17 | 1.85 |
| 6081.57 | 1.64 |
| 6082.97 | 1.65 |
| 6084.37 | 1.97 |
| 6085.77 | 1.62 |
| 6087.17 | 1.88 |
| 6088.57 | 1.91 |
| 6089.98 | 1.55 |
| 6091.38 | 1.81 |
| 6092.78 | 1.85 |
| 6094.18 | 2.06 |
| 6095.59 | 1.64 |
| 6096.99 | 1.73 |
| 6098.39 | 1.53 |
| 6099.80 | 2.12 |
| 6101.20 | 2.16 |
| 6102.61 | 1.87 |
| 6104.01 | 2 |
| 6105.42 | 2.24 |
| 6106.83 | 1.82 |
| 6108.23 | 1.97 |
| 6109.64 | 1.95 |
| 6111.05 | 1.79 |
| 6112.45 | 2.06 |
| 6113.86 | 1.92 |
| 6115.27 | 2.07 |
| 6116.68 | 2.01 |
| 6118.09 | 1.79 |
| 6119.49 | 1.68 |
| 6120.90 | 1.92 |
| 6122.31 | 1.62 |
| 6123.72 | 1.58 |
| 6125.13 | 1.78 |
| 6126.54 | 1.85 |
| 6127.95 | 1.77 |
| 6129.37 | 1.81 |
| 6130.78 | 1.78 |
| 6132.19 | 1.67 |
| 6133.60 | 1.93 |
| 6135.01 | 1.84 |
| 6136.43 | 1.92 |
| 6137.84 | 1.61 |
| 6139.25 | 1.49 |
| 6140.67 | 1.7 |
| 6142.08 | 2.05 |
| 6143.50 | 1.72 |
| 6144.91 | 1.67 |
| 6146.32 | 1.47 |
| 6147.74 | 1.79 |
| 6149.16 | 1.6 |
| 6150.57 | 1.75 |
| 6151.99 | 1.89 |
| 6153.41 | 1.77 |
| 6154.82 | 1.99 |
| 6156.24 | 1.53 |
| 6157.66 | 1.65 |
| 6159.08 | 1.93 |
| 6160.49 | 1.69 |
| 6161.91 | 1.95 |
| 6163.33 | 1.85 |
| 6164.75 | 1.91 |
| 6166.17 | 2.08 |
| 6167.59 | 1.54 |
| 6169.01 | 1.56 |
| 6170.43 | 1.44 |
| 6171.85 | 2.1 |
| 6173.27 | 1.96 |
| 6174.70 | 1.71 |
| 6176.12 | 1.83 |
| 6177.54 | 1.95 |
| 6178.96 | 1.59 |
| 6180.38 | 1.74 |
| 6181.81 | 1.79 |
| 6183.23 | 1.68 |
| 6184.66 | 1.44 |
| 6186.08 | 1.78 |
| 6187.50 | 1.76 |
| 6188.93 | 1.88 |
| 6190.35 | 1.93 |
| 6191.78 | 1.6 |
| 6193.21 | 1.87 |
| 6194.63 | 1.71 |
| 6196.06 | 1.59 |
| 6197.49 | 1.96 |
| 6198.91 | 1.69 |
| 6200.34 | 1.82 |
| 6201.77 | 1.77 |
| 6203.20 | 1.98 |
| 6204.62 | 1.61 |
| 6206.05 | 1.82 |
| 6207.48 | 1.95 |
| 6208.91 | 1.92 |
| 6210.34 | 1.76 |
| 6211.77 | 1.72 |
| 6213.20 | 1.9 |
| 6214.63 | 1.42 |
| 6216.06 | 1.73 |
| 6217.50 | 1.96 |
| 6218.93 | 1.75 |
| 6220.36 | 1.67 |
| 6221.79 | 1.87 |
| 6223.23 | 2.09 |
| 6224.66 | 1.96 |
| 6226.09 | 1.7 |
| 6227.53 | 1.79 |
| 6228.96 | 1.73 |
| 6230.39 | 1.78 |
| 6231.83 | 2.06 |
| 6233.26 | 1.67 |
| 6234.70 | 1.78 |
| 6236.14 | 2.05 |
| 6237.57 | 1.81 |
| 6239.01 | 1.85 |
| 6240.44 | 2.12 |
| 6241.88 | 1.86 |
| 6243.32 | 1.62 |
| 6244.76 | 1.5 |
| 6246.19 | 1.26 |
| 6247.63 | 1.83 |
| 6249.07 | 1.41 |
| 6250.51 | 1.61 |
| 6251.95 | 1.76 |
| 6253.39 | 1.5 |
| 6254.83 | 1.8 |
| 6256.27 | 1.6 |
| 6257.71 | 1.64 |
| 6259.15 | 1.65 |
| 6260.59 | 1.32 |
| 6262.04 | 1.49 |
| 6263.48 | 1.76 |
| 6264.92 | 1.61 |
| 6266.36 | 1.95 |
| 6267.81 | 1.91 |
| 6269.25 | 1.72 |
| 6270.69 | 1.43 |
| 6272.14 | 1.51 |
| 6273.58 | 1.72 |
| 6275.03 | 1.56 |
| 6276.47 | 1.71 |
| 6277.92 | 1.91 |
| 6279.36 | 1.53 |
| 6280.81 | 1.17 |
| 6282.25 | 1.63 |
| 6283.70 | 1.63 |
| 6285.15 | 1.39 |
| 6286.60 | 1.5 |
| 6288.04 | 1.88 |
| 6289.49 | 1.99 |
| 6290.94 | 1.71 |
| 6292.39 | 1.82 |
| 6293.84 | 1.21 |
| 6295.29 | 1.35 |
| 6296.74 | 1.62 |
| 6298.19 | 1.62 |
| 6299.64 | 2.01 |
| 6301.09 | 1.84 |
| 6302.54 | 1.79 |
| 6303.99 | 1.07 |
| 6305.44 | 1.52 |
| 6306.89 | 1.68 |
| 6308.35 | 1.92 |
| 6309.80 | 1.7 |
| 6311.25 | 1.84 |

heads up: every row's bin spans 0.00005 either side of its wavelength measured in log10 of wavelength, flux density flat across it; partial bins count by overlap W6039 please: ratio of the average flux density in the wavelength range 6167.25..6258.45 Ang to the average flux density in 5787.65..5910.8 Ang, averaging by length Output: 0.6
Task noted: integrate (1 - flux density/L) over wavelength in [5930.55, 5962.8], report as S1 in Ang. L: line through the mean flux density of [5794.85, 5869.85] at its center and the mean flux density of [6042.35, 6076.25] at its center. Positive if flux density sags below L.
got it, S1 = 4.8 Ang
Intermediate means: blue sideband 2.94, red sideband 1.85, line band 2.04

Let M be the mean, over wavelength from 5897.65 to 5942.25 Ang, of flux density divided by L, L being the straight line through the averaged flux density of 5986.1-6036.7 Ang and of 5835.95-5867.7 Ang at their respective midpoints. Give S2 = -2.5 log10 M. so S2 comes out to 0.18 mag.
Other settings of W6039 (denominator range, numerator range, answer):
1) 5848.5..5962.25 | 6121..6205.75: 0.72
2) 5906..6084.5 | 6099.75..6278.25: 0.89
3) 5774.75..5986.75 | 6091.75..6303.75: 0.70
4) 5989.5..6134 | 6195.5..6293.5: 0.92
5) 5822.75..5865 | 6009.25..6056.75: 0.61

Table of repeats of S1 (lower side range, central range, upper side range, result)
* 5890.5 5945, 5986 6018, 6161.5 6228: 2.4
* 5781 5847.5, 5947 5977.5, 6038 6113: 3.3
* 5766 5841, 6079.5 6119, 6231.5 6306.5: 3.1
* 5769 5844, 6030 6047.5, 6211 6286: 2.3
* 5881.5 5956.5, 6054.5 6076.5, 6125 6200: 1.4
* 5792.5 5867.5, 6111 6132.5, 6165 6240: 2.3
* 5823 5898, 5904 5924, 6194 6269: 3.7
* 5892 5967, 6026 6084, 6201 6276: 4.0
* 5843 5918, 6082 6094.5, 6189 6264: 2.0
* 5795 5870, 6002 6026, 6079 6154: 3.3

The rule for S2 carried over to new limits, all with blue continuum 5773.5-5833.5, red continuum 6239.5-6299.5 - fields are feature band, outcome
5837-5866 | -0.22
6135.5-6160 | 0.10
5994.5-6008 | 0.17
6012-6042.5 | 0.14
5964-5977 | 0.14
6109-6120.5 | 0.04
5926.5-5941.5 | 0.13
